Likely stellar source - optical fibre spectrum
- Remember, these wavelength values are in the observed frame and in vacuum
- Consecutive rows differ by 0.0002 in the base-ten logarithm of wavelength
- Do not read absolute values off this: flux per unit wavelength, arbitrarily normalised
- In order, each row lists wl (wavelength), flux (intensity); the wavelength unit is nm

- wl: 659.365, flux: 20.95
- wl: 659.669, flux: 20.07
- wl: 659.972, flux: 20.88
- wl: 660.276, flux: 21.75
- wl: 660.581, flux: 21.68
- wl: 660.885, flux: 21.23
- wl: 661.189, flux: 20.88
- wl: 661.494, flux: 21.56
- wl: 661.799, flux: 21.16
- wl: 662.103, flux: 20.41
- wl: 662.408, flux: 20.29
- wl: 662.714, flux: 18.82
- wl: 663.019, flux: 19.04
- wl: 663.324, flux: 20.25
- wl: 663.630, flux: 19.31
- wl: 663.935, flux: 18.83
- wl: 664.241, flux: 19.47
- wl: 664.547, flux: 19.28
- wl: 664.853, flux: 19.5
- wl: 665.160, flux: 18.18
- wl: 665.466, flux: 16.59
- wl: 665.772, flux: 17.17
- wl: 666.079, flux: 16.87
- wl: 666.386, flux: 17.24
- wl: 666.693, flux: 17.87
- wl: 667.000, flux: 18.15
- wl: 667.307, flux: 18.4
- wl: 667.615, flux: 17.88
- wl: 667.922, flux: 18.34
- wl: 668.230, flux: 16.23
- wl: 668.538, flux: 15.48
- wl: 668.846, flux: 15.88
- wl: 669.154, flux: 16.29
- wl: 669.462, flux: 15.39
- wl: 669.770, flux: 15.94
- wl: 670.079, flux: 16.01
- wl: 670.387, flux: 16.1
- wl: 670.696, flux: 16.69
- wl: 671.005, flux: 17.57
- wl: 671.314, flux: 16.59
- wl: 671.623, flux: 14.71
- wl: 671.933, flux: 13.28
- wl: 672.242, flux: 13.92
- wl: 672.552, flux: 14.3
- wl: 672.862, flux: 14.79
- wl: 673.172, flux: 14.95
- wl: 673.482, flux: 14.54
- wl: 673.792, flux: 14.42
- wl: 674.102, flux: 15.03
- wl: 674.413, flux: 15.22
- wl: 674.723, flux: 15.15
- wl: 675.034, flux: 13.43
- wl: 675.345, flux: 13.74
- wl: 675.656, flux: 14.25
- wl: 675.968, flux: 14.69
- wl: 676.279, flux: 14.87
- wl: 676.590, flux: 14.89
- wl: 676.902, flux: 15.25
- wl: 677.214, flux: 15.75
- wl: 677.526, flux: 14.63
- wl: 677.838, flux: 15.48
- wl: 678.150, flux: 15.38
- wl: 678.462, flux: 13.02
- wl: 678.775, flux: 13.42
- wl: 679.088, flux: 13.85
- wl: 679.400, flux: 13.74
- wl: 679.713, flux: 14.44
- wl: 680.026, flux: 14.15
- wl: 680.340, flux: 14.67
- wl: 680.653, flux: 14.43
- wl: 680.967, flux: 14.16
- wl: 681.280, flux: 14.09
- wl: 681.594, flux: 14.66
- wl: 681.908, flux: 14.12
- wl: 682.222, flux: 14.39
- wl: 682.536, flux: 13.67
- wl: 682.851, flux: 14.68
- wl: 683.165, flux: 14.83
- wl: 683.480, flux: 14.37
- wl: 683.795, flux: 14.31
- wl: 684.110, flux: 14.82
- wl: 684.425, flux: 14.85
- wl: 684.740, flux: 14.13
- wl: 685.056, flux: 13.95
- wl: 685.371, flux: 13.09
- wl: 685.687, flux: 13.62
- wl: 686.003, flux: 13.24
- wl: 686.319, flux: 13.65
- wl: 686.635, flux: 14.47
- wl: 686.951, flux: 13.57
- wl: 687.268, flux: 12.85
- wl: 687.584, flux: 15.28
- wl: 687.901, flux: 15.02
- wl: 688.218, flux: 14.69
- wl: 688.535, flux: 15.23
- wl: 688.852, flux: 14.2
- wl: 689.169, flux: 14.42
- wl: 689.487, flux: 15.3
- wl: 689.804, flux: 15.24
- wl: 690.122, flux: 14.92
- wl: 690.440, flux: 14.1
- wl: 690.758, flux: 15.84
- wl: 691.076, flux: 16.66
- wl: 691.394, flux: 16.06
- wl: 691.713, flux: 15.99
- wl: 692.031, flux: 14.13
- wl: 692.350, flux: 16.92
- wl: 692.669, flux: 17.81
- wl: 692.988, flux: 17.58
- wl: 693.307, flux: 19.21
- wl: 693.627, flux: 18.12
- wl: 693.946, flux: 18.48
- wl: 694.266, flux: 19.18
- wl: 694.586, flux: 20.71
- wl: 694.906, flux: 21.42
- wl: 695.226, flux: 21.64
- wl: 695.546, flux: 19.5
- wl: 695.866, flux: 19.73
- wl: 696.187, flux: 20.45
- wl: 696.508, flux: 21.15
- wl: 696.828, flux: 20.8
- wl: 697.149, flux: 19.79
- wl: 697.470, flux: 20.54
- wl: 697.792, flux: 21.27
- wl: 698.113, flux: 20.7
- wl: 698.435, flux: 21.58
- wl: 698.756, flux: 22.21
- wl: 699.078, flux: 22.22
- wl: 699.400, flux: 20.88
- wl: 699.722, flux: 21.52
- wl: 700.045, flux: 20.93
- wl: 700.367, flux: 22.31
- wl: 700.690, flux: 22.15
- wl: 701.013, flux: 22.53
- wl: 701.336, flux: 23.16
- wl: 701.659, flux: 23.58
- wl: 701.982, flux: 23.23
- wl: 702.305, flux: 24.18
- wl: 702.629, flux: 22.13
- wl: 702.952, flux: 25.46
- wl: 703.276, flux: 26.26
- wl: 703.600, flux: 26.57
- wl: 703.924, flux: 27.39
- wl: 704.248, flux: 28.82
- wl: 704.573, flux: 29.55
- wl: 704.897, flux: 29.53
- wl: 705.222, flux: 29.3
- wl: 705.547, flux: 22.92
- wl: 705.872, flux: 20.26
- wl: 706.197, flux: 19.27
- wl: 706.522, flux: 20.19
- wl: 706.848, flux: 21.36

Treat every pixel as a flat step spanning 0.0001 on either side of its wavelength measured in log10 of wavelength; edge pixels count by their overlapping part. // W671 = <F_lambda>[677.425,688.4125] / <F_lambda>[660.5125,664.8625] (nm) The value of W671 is 0.7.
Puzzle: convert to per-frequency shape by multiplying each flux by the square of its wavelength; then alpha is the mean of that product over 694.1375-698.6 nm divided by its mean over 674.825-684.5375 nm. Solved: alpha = 1.5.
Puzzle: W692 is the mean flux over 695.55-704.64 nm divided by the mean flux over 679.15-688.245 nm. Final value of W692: 1.60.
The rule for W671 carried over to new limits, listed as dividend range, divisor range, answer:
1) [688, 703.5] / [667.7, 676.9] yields 1.28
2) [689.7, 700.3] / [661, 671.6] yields 1.06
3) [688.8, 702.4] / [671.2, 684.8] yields 1.34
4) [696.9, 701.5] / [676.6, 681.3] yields 1.49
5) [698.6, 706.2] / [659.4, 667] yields 1.24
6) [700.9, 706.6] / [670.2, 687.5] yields 1.71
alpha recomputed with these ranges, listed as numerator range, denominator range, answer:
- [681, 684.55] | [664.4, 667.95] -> 0.84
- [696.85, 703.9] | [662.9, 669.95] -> 1.41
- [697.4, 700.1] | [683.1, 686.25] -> 1.58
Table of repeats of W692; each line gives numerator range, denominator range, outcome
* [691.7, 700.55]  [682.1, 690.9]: 1.39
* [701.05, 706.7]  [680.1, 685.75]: 1.73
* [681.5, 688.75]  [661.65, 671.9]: 0.80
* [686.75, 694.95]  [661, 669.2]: 0.87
